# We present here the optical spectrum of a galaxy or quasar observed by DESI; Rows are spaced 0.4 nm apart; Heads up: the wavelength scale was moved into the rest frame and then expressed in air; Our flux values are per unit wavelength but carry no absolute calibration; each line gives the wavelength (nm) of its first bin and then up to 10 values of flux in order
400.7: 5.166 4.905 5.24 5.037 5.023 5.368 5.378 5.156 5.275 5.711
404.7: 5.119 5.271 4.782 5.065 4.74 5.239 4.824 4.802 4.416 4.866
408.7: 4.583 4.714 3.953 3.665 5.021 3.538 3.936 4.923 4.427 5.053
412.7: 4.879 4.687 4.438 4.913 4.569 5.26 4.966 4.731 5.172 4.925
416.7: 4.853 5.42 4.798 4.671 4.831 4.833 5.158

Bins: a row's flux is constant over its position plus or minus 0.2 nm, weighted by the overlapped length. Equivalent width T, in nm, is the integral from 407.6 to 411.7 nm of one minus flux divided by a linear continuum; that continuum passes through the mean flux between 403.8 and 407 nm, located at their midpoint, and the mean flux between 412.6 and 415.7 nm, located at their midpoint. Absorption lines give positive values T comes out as 0.50 nm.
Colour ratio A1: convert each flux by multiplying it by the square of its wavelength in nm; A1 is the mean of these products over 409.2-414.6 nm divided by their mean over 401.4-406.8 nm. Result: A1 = 0.90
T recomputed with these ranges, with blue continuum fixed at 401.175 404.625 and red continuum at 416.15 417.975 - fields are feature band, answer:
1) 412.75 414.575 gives 0.12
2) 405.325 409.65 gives 0.35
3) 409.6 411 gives 0.29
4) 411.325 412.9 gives 0.07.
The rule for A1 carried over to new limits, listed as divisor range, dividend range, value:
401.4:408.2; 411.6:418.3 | 1.01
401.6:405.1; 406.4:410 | 0.89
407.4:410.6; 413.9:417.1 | 1.15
